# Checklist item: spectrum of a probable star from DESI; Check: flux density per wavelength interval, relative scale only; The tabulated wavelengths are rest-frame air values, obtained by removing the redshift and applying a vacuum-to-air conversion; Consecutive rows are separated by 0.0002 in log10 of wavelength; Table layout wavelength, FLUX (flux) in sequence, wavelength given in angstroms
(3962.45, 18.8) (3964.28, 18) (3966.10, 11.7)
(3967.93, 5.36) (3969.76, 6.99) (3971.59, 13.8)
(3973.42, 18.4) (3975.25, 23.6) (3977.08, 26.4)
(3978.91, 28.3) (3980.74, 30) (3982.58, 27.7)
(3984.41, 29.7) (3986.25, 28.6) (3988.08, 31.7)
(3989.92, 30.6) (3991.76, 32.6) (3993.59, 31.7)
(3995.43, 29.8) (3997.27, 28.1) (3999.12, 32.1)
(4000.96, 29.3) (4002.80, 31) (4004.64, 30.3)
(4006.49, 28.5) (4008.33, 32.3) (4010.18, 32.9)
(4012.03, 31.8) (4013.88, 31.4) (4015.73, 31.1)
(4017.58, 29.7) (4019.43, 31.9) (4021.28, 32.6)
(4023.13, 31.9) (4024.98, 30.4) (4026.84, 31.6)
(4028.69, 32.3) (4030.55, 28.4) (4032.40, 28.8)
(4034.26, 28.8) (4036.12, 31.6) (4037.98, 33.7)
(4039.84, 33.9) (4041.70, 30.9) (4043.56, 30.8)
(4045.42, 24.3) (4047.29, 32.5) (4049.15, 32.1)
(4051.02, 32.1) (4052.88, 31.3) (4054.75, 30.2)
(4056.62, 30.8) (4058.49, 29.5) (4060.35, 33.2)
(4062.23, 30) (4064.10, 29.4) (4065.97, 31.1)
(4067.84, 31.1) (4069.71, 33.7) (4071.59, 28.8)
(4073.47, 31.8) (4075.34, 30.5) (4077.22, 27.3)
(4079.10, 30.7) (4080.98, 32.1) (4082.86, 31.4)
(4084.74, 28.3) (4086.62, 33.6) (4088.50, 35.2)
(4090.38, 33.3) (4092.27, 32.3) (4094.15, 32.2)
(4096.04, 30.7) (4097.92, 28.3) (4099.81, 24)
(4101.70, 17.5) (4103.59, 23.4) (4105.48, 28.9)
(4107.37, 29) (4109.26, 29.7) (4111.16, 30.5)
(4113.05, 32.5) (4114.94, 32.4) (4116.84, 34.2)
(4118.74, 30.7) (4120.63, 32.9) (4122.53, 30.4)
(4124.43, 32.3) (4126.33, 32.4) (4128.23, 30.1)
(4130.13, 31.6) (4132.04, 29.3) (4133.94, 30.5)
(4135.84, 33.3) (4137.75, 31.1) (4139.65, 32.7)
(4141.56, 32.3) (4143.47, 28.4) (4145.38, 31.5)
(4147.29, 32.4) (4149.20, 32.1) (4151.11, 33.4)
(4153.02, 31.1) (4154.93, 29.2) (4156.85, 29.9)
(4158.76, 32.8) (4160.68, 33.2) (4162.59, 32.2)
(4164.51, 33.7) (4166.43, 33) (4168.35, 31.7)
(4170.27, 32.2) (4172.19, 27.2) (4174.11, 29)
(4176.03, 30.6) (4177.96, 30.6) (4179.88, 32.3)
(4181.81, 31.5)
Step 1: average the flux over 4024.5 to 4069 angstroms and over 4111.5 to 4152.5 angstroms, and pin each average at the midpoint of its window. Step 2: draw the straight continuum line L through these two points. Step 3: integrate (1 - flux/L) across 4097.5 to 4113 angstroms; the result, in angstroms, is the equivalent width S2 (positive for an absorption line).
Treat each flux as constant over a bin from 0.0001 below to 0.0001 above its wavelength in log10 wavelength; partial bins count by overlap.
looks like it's 2.33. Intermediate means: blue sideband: 30.8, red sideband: 31.7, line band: 26.7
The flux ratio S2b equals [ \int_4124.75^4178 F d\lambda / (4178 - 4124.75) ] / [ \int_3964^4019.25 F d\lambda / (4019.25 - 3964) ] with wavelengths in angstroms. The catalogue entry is 1.18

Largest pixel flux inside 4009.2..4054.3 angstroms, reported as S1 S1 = 33.9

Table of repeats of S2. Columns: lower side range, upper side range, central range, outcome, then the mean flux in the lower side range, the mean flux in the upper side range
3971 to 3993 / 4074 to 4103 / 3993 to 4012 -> -2.1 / 27.1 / 29.8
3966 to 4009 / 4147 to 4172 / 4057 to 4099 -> -2.8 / 26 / 31.9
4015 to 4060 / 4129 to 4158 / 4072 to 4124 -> 1.6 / 30.9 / 31.3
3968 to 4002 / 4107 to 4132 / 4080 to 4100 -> -0.7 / 26.1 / 31.4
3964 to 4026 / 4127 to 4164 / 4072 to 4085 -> -0.3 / 27.2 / 31.5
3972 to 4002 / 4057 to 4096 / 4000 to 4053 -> -2.3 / 28.4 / 31.3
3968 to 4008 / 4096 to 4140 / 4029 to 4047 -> -1.5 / 26.7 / 29.9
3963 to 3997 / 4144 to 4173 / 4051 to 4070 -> -2.6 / 23.7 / 31.7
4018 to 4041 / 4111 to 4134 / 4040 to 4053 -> 0.3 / 31.3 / 31.6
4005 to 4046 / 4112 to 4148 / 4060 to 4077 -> 0.2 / 30.9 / 31.6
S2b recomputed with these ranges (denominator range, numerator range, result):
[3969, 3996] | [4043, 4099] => 1.19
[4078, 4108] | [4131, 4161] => 1.07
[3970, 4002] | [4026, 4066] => 1.12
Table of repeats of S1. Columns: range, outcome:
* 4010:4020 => 32.9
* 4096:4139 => 34.2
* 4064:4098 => 35.2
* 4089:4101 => 33.3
